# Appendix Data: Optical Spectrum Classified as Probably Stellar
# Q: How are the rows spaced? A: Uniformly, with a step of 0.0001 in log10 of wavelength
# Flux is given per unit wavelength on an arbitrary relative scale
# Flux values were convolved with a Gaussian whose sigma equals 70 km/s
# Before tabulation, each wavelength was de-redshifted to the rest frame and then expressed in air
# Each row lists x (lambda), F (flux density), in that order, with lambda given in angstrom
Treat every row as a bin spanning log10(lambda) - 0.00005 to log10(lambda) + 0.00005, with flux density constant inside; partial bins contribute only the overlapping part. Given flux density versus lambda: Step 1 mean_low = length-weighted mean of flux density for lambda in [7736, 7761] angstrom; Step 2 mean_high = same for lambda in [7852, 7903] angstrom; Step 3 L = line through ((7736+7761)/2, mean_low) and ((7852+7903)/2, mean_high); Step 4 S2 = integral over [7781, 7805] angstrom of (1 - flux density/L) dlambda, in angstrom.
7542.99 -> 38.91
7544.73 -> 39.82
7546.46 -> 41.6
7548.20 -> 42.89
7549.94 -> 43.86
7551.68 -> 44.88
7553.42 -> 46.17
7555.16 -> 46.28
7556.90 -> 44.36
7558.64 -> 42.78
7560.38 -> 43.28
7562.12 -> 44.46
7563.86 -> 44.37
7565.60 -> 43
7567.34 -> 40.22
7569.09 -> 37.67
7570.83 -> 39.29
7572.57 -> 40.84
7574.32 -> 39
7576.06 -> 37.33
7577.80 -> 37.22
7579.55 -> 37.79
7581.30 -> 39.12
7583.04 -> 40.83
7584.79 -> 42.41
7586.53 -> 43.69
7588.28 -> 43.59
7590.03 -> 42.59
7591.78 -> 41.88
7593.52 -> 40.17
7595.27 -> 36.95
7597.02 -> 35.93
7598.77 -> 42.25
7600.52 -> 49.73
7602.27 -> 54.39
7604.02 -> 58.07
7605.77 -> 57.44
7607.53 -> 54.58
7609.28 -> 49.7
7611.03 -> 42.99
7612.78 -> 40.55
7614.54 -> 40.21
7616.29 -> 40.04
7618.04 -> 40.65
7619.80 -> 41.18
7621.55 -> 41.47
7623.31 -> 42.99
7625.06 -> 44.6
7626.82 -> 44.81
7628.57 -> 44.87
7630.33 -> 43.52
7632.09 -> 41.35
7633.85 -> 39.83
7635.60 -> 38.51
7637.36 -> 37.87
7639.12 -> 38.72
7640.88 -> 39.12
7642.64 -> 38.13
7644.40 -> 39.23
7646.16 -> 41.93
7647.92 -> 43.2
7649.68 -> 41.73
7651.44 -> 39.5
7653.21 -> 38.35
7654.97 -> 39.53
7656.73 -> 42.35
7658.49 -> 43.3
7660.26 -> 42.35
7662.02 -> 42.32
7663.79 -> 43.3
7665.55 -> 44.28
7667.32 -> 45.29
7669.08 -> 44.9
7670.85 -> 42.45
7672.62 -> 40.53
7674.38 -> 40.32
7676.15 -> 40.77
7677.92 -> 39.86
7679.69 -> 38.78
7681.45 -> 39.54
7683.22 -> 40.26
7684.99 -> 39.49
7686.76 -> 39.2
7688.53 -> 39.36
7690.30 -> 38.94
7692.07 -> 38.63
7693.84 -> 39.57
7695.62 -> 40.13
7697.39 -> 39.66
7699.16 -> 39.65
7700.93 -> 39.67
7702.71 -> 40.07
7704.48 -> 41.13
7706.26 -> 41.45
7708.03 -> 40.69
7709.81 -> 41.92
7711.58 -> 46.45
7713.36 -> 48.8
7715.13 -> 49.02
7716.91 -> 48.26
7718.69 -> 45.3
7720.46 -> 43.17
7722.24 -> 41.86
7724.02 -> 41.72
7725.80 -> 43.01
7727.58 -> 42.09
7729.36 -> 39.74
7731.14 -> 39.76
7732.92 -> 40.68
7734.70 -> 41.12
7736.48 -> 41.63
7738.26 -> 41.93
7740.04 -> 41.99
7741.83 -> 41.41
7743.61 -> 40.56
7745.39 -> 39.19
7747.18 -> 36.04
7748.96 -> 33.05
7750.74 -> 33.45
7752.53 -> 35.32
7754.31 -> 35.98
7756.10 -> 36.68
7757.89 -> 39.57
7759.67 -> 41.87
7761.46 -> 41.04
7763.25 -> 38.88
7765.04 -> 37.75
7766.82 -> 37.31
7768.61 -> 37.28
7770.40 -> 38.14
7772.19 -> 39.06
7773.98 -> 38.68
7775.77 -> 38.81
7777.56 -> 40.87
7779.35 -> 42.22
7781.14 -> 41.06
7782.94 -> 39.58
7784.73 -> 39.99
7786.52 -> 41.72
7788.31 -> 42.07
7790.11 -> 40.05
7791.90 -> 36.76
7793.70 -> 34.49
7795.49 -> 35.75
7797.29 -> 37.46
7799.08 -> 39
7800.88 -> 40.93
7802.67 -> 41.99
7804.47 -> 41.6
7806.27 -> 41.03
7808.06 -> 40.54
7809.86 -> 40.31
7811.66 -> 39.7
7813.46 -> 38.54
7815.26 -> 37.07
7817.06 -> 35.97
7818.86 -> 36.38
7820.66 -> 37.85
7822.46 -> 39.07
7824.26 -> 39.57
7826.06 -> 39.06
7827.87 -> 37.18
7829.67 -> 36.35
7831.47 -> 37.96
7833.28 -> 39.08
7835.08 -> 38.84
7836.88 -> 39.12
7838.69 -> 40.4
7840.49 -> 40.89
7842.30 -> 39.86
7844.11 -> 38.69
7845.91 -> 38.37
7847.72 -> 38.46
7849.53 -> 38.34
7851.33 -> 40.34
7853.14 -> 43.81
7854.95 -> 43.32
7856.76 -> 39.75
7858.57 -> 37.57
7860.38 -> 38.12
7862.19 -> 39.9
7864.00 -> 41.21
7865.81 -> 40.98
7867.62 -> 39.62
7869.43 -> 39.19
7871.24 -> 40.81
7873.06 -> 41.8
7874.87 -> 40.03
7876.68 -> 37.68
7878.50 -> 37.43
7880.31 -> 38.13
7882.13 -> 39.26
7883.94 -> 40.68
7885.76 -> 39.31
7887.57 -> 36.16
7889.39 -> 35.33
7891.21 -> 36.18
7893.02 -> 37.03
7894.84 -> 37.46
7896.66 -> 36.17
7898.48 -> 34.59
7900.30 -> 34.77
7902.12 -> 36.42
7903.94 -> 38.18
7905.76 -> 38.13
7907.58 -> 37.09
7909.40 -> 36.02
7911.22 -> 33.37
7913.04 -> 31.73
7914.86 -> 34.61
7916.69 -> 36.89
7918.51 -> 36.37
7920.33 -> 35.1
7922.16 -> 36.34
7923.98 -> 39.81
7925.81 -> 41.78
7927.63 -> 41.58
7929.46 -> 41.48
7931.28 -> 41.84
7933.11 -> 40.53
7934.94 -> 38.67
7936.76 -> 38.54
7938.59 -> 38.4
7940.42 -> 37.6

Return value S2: -0.5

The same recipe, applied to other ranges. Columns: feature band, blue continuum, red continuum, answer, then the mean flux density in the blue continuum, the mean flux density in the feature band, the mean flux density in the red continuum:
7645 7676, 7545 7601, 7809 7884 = -0.9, 41.7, 42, 39.2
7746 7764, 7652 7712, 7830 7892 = 1.4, 41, 37.2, 39.3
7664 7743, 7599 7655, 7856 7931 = 0.3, 43.4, 41.7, 37.9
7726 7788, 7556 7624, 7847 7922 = 1.2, 43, 39.3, 38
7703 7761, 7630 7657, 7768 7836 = -2.3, 40.1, 41.1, 39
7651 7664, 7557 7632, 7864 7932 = 0.2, 43.1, 41.3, 37.9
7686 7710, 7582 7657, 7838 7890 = 1.0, 42.8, 39.9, 39.5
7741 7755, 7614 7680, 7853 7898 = 1.2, 41.4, 36.9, 38.9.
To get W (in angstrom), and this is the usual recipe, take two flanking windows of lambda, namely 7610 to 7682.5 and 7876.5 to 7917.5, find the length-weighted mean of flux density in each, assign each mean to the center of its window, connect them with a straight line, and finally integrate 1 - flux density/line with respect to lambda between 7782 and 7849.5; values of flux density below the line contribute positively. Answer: -1.4 angstrom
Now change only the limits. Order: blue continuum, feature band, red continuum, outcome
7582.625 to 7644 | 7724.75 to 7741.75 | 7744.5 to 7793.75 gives -0.74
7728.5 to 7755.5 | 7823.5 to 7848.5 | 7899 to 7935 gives -0.51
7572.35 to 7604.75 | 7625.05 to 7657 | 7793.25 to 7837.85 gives 0.51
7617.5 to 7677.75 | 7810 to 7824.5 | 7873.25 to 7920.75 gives 0.09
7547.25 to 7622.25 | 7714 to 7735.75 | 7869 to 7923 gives -1.40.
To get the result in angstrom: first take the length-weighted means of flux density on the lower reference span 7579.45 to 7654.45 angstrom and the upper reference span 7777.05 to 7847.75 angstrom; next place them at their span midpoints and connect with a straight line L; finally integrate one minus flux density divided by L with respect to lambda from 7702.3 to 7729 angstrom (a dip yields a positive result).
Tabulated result -1.8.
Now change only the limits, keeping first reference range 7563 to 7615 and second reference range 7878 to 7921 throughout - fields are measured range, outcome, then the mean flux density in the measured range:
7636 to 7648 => 0.73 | 39.5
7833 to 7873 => -2.55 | 39.9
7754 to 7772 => 0.40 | 38.5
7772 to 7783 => -0.29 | 40.1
